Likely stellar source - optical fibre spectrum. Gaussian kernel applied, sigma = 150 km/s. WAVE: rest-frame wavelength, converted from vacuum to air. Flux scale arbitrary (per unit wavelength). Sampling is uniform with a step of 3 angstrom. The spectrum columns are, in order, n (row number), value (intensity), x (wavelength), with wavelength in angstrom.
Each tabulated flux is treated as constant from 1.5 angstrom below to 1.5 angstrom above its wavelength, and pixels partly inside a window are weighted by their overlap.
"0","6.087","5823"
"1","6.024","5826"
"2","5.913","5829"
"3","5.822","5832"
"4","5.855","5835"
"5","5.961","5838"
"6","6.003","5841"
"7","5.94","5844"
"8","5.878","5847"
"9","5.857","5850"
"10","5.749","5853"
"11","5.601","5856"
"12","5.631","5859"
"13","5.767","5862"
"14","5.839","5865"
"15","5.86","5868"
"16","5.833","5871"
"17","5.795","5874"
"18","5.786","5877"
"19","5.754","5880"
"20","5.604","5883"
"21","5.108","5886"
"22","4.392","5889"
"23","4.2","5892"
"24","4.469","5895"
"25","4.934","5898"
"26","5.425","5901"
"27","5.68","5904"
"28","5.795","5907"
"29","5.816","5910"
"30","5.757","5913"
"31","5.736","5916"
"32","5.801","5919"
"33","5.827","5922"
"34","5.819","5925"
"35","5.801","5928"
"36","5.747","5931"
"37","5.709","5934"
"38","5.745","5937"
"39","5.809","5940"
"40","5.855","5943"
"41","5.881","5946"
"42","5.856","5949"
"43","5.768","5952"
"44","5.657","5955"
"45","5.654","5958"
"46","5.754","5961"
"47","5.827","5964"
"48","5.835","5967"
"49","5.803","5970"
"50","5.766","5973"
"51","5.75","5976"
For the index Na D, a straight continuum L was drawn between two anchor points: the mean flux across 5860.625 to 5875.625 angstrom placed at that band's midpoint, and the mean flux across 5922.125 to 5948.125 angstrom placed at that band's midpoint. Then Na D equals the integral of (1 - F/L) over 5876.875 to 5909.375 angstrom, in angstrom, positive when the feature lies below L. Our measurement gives 3.5 angstrom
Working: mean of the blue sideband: 5.82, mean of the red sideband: 5.8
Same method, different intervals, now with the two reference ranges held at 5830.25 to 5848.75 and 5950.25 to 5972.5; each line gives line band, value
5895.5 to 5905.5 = 0.99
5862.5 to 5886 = 0.51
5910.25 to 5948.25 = 0.04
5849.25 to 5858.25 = 0.27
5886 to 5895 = 2.13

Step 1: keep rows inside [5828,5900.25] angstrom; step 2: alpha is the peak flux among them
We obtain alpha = 6.003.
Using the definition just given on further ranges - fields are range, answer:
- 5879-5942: 5.827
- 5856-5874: 5.86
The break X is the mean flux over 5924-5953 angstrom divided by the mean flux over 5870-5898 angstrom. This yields 1.1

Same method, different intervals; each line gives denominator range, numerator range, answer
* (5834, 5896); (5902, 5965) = 1.04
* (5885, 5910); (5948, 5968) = 1.14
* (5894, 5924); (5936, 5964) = 1.04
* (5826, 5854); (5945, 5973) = 0.98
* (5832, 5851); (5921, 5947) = 0.98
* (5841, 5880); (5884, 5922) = 0.91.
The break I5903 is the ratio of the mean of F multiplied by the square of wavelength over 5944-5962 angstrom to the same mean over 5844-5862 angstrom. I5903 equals 1.0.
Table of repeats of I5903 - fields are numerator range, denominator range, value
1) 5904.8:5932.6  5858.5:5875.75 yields 1.02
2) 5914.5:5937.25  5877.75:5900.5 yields 1.18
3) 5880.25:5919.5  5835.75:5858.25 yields 0.92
